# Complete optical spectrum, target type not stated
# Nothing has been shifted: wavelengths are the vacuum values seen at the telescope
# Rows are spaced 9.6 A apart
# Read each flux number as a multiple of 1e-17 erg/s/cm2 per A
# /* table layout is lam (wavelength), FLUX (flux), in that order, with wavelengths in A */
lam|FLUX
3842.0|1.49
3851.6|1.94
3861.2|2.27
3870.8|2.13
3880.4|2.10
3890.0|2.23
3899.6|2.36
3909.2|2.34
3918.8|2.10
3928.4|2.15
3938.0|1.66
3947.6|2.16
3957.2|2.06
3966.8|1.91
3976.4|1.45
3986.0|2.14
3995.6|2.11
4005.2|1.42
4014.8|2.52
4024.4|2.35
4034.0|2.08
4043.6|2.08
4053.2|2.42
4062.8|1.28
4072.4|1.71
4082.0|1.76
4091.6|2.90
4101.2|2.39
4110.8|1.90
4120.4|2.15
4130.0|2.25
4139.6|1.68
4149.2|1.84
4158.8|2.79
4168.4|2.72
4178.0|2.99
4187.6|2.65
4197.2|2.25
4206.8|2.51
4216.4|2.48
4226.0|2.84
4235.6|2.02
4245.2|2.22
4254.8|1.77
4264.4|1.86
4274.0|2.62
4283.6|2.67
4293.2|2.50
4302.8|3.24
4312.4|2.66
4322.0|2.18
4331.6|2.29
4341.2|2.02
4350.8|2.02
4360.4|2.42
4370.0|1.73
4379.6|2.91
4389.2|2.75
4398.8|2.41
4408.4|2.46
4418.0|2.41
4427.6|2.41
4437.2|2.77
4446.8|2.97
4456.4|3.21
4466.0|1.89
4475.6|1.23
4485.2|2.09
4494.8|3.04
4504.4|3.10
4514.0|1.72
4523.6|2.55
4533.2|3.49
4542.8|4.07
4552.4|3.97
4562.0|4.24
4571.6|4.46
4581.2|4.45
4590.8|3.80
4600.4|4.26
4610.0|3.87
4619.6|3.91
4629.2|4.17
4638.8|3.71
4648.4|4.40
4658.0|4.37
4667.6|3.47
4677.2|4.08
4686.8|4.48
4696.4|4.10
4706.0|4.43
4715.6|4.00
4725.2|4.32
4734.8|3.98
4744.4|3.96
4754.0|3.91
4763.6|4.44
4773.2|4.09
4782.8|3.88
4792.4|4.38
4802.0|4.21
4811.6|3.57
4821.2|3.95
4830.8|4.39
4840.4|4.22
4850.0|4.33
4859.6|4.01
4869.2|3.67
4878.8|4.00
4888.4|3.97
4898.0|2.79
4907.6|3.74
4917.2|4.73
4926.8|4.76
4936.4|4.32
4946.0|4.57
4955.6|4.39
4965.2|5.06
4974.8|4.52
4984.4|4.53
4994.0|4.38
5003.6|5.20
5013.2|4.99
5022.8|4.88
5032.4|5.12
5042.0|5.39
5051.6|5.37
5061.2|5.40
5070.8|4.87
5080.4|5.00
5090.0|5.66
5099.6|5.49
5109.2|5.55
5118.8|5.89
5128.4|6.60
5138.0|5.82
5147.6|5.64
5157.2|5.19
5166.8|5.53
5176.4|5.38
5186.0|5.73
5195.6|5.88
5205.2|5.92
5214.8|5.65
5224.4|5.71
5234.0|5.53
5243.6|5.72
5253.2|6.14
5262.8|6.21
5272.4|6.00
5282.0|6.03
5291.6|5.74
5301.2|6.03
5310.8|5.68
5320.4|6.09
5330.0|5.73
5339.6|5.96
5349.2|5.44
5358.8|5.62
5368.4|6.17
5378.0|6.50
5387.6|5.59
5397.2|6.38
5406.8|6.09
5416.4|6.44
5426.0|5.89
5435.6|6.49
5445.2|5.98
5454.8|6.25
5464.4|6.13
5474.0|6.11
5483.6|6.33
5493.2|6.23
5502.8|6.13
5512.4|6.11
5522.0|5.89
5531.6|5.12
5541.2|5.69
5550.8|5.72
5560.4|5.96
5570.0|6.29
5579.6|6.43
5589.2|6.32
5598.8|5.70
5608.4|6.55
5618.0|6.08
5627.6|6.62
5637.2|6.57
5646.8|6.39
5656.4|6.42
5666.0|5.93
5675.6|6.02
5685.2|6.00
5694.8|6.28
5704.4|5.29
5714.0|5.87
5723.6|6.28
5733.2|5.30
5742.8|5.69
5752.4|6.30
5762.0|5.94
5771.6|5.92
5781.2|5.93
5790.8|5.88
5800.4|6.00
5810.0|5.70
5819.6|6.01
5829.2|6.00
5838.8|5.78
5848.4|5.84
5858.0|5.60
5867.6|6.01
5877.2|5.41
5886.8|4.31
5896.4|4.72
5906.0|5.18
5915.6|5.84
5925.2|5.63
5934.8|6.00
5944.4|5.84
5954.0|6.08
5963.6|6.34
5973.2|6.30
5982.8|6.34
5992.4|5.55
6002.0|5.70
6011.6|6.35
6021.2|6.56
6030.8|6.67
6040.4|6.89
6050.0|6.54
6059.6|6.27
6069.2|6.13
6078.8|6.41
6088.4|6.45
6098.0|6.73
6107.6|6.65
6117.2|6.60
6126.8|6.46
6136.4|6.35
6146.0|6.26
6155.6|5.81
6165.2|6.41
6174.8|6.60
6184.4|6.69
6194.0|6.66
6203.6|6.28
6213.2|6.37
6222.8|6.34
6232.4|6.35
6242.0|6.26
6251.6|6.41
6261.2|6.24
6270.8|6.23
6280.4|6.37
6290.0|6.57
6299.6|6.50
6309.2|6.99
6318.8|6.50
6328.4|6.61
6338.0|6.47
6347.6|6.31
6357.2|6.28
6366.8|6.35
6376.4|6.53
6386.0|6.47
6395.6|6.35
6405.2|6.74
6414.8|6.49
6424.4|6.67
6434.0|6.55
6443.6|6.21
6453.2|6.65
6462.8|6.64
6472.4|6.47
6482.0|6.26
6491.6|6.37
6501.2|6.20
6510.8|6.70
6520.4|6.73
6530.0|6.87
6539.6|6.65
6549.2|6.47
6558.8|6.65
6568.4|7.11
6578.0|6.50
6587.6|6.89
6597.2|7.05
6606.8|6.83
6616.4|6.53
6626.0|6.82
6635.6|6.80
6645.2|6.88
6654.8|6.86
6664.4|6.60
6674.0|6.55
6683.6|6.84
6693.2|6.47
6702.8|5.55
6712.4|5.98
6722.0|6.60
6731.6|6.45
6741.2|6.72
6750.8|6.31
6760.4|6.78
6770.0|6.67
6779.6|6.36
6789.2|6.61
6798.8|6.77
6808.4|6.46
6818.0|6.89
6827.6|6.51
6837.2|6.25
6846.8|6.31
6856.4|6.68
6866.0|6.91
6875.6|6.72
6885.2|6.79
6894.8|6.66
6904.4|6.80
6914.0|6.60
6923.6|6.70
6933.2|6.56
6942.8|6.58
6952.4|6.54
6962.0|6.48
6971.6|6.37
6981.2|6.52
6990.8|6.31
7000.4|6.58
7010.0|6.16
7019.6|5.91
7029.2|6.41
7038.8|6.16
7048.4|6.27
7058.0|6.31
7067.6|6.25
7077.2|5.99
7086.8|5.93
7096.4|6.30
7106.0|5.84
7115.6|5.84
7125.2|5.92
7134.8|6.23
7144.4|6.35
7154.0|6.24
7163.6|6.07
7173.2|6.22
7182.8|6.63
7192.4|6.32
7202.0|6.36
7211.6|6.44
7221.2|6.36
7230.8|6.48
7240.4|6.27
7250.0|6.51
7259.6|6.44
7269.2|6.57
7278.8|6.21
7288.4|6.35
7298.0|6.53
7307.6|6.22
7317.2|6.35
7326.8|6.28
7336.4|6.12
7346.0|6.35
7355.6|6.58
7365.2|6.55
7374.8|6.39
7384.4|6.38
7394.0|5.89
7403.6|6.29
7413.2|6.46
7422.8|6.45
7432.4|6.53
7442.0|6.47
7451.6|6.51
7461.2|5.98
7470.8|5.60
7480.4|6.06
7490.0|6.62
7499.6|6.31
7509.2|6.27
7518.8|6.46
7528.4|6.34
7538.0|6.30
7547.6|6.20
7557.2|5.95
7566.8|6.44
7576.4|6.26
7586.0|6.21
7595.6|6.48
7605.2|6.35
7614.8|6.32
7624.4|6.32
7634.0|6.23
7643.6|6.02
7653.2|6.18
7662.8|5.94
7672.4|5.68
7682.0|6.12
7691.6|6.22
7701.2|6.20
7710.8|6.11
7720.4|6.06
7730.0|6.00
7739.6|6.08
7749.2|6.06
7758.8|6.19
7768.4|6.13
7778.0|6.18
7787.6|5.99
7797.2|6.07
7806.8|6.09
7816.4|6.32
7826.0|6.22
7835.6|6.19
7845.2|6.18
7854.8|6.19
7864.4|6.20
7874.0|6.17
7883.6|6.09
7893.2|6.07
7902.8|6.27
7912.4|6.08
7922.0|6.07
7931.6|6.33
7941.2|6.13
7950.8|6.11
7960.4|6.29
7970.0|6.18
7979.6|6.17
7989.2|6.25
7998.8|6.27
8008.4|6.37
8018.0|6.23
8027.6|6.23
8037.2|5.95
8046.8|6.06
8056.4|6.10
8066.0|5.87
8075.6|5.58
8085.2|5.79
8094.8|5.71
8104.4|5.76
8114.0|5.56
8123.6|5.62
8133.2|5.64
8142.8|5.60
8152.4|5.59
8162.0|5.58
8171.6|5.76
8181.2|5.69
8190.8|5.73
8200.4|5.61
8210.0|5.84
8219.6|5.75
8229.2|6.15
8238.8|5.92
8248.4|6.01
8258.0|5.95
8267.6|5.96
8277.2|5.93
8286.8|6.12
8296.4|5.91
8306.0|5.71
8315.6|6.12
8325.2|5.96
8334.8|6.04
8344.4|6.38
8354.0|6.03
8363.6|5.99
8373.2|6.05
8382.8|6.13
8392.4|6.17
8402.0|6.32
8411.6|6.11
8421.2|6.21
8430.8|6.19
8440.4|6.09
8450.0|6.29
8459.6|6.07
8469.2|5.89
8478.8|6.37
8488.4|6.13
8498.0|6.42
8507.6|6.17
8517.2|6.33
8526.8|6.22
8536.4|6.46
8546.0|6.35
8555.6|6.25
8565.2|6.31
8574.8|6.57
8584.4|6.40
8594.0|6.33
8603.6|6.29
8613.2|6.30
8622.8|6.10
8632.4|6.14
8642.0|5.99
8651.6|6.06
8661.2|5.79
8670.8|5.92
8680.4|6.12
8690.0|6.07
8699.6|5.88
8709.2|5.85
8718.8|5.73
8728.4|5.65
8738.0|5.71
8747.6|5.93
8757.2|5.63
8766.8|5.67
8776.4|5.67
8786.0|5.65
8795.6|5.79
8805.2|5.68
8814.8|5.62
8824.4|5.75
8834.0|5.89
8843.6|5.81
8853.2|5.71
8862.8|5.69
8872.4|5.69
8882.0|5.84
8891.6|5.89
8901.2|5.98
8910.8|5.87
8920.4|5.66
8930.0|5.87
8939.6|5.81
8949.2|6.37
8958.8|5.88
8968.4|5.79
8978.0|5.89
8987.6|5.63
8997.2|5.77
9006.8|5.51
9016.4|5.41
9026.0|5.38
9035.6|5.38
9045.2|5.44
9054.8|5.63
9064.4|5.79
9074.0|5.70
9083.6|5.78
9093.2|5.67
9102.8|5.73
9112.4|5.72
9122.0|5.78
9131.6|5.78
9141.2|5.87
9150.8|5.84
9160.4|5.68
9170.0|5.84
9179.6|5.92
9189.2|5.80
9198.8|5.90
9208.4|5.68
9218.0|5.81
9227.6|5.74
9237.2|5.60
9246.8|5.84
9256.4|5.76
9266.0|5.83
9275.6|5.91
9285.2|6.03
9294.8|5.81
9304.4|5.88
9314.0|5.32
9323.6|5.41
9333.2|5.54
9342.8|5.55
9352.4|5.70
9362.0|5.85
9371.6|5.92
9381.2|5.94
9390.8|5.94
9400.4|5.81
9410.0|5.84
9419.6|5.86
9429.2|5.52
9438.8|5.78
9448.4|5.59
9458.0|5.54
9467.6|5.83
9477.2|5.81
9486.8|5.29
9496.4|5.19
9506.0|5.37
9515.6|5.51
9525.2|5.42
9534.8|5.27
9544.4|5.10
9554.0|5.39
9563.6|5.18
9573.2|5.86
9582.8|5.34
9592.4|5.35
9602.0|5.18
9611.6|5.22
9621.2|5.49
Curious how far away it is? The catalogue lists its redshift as 0.138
